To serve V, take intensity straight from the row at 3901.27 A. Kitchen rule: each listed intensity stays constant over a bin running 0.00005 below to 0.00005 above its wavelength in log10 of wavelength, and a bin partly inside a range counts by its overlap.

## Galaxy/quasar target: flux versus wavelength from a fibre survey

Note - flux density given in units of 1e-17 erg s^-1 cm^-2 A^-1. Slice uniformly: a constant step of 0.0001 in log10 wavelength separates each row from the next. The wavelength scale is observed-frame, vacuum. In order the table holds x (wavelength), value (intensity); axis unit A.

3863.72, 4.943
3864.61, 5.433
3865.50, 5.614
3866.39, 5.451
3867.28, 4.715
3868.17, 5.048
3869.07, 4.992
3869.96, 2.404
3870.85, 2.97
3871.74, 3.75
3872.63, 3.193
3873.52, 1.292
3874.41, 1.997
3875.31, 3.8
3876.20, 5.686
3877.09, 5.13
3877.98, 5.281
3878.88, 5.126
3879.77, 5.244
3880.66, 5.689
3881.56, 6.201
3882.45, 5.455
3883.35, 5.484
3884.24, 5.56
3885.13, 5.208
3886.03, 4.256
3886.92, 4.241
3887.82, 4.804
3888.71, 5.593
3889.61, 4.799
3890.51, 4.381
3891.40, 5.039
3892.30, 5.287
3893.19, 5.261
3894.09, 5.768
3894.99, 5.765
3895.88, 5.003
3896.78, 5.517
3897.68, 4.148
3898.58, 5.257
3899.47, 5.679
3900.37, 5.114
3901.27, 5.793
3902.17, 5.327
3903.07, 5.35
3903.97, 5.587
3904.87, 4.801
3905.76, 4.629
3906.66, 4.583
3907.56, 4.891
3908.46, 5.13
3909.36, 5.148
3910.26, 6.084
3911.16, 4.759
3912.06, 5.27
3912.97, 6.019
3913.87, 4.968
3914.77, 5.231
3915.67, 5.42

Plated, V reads 5.793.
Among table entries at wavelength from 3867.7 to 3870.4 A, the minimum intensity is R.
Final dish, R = 2.404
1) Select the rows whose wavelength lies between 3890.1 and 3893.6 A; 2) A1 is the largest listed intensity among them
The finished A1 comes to 5.287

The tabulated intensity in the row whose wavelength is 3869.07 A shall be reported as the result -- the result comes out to 4.992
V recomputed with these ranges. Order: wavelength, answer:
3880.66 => 5.689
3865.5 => 5.614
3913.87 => 4.968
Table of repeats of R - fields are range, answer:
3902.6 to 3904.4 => 5.35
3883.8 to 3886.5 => 4.256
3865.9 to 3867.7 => 4.715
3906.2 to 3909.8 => 4.583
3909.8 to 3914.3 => 4.759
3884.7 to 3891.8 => 4.241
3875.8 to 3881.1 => 5.126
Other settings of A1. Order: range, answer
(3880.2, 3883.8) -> 6.201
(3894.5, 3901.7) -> 5.793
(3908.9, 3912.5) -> 6.084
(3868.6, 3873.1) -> 4.992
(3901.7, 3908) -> 5.587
